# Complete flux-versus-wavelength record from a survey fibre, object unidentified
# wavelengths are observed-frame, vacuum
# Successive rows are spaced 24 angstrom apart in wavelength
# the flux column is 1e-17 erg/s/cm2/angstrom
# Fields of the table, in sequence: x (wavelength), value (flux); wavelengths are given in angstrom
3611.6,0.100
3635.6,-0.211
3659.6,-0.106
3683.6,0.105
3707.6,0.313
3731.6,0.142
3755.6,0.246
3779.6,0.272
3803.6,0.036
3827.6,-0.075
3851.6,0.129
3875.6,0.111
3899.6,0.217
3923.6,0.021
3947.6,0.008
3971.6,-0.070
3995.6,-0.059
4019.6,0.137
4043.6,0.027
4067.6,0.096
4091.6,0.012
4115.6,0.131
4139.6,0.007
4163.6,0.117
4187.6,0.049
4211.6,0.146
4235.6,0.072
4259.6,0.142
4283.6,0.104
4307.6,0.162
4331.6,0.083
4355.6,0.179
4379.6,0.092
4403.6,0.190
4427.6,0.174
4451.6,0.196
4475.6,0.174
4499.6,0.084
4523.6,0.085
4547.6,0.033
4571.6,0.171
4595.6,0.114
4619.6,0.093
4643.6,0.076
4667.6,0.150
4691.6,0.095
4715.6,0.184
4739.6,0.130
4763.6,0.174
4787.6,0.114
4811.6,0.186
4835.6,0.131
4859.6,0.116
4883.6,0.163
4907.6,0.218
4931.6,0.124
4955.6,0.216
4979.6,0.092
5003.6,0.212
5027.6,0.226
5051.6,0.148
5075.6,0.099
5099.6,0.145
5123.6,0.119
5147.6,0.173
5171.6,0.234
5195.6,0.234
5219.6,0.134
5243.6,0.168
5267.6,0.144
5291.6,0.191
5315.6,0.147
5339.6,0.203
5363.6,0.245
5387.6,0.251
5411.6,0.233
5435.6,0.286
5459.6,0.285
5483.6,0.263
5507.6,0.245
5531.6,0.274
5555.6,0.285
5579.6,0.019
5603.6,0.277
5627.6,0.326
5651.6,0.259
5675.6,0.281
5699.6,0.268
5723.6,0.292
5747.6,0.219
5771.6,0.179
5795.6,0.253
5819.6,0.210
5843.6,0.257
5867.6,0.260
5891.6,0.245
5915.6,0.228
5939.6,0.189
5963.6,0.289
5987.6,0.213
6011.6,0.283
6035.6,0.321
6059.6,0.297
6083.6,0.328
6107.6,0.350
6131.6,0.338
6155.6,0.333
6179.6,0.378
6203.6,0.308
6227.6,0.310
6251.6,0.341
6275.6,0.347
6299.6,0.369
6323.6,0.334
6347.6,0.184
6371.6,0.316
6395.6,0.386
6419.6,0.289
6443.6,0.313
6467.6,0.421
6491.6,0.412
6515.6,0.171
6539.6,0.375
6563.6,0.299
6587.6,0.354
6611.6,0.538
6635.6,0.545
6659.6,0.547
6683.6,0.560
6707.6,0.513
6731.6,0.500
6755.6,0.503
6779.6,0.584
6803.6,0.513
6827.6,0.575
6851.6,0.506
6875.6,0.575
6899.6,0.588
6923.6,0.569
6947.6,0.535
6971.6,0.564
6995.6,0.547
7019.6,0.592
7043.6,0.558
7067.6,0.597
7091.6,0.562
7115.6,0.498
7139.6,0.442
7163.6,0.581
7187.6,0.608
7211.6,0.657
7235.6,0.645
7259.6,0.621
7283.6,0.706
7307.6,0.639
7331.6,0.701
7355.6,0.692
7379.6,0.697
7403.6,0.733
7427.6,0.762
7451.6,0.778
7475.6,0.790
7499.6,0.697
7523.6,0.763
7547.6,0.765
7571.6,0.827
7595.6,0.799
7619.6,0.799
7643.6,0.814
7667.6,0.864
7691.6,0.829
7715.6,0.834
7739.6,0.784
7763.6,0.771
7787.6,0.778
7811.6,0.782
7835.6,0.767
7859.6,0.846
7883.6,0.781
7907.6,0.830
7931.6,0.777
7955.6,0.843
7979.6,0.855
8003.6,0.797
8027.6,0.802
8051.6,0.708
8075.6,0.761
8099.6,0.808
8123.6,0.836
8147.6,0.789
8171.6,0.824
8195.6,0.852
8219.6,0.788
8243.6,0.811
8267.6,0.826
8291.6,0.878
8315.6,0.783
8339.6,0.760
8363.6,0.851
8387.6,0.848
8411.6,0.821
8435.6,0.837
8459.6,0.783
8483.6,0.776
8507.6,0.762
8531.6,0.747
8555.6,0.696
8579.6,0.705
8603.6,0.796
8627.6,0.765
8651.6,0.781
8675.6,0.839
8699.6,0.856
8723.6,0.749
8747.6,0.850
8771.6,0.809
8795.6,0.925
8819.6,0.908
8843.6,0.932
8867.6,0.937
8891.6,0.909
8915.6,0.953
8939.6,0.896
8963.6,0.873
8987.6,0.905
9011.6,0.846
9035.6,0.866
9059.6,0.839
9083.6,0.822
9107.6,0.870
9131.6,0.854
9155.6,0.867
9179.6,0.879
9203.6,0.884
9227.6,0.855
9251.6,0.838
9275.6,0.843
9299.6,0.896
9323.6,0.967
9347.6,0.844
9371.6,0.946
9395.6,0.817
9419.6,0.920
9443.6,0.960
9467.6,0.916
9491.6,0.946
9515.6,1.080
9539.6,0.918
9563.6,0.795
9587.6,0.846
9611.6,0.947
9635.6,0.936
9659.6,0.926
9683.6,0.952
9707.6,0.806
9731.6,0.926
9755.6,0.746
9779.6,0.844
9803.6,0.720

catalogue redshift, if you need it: 0.656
